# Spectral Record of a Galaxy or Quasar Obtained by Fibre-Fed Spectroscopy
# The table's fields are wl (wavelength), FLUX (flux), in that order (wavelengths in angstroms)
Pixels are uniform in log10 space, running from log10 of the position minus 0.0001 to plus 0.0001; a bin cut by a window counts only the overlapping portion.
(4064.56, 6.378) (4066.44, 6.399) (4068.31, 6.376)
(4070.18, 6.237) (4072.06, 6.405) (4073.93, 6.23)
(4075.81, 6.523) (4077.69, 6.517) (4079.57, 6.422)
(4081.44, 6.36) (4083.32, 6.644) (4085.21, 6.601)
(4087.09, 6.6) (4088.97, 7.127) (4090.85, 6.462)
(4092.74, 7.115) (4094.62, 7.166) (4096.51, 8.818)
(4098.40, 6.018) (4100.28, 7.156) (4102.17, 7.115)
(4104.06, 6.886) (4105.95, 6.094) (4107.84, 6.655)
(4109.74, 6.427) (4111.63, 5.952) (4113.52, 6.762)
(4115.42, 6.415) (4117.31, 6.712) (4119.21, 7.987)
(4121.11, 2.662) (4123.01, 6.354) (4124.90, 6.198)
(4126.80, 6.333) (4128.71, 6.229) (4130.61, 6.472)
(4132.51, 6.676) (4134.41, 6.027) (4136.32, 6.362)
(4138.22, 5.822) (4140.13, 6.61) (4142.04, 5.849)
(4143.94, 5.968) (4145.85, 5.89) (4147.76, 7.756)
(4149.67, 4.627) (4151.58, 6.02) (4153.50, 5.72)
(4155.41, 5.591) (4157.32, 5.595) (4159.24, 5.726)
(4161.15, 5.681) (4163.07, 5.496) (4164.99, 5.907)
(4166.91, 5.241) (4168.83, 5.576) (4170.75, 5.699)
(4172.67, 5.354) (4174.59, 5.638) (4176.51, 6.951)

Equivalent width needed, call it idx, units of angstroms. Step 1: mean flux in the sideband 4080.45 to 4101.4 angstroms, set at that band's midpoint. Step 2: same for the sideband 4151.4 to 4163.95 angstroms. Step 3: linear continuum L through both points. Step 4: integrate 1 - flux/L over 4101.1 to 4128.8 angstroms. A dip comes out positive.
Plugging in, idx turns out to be 0.6 angstroms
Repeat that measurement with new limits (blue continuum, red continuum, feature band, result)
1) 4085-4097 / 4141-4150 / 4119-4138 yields 1.1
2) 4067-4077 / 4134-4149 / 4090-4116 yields -2.0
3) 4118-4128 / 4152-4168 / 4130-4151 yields -1.4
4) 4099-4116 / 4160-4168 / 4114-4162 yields -0.1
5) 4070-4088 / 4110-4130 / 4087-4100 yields -1.5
